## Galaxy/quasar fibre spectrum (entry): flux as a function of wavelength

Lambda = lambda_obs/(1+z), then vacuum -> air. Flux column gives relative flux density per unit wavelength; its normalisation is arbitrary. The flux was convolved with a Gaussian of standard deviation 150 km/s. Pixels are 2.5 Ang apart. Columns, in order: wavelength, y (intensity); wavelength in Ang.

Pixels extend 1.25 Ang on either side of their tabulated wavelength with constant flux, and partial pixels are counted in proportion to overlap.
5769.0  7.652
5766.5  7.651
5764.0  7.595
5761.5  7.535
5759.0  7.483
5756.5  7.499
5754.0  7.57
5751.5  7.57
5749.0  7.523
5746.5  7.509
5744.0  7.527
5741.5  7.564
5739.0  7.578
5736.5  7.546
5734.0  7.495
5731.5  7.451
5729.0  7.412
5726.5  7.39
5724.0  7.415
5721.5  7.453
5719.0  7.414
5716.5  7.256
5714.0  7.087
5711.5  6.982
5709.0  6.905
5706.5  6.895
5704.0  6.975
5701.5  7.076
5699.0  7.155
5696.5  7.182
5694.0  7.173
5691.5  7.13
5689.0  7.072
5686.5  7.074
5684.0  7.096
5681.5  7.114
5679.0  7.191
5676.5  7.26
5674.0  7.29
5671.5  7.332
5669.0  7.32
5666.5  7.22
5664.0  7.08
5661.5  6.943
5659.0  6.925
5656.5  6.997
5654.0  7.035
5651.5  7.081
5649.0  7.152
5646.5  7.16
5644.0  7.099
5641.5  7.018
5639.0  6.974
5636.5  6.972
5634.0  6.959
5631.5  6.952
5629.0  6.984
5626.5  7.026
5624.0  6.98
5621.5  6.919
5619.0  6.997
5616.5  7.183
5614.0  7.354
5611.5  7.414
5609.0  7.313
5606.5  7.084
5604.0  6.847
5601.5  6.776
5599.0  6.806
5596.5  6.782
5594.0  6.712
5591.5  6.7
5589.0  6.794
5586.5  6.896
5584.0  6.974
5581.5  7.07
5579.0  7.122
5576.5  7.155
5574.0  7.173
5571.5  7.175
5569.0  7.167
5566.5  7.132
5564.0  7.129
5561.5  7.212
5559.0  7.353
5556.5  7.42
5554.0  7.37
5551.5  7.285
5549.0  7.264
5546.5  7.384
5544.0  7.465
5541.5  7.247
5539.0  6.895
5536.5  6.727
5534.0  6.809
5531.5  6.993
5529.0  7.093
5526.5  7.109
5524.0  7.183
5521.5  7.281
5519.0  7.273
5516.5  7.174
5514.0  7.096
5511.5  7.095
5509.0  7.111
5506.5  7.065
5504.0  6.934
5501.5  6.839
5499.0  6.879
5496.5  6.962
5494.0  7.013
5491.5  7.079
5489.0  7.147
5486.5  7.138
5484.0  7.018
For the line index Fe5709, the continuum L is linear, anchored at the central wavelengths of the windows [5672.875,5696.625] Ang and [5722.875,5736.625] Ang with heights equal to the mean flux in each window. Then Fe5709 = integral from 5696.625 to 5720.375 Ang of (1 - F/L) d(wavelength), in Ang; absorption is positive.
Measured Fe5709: 0.71 Ang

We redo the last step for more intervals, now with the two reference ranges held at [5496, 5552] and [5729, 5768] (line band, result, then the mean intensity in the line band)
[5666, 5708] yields 1.5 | 7.15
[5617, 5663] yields 1.9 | 7.01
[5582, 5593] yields 0.6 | 6.85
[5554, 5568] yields -0.2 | 7.26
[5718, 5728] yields 0.1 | 7.42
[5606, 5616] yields 0.0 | 7.3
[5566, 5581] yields 0.1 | 7.15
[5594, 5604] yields 0.6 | 6.79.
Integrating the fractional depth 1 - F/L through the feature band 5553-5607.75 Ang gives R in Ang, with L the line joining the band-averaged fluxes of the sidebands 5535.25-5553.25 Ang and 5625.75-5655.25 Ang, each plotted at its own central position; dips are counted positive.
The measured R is 0.7 Ang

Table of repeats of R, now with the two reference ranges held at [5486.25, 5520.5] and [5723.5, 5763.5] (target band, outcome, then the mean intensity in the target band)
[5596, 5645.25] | 1.70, 7.03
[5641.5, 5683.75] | 1.28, 7.13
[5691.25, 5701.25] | 0.36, 7.15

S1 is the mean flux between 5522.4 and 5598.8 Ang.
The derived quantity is 7.09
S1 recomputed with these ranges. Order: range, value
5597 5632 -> 7.04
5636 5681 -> 7.12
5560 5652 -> 7.03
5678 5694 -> 7.12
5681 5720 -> 7.1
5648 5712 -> 7.1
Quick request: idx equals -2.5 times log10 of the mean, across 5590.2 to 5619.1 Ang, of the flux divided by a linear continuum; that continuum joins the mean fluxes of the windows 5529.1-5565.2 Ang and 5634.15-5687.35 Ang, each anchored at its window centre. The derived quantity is 0.02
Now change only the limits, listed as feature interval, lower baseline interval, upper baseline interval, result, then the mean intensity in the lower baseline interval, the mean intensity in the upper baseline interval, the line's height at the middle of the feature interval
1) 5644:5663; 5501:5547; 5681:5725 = 0.01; 7.09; 7.14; 7.12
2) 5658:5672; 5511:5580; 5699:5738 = 0.01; 7.17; 7.25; 7.23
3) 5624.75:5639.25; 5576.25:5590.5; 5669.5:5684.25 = 0.02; 6.99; 7.23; 7.11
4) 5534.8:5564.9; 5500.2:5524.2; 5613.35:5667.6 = -0.02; 7.1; 7.04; 7.08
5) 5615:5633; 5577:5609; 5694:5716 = -0.01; 6.9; 7.05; 6.94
